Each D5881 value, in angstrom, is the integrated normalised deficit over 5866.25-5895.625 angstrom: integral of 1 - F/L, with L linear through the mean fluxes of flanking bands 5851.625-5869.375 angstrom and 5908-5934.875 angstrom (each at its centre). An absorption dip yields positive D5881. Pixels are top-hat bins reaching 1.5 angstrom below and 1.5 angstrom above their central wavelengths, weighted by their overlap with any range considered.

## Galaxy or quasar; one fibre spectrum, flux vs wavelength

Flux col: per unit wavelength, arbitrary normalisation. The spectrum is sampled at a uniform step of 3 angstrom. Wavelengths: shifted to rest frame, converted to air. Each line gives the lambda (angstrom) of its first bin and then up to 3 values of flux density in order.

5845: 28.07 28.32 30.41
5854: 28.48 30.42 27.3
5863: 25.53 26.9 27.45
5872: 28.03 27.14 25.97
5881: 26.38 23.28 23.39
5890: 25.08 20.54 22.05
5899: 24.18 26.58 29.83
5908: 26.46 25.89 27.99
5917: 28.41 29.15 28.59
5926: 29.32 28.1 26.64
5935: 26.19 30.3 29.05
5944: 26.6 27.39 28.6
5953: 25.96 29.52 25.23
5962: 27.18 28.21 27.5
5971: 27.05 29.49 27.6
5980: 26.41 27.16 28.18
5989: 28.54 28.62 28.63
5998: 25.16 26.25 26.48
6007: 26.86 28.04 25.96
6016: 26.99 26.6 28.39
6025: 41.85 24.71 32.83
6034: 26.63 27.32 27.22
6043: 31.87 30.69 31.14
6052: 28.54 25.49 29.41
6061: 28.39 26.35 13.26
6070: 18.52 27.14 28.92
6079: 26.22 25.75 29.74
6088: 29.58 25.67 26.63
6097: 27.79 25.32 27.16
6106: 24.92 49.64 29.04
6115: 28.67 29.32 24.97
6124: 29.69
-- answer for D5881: 2.8 angstrom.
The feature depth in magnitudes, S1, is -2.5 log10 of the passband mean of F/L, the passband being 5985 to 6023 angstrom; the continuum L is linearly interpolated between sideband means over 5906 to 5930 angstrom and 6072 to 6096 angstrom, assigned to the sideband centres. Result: 0.02 mag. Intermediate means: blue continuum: 28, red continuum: 27.5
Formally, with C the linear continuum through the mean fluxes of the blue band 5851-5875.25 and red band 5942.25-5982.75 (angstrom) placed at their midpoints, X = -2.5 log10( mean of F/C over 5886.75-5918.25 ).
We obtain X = 0.087 mag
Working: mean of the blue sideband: 27.9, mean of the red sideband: 27.4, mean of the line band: 25.6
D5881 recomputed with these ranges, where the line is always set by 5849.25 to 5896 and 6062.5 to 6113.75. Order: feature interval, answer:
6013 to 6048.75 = -3.4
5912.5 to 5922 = -0.7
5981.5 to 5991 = -0.4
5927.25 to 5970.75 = -1.6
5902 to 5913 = -0.4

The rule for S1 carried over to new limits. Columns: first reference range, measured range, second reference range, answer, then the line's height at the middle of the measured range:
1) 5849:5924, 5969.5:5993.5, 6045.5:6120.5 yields -0.03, 27.1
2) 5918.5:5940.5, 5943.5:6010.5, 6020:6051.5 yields 0.07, 29.2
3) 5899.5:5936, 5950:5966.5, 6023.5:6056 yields 0.04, 28.4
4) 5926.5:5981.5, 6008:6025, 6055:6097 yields -0.07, 26.7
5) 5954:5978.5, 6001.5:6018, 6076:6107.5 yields 0.02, 27.4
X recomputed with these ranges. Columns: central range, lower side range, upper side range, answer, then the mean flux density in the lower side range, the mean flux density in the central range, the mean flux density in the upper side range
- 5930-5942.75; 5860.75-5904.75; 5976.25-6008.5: -0.07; 25.3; 28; 27.3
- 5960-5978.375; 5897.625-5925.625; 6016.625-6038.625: 0.03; 27.5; 27.8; 29.6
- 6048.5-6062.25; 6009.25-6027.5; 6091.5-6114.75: 0.04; 29.4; 28.4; 29.8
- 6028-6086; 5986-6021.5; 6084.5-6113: 0.06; 27.2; 27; 29.6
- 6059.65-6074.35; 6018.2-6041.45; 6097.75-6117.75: 0.31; 29.5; 22.6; 30.6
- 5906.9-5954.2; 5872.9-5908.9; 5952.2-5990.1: -0.06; 25.1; 27.8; 27.6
